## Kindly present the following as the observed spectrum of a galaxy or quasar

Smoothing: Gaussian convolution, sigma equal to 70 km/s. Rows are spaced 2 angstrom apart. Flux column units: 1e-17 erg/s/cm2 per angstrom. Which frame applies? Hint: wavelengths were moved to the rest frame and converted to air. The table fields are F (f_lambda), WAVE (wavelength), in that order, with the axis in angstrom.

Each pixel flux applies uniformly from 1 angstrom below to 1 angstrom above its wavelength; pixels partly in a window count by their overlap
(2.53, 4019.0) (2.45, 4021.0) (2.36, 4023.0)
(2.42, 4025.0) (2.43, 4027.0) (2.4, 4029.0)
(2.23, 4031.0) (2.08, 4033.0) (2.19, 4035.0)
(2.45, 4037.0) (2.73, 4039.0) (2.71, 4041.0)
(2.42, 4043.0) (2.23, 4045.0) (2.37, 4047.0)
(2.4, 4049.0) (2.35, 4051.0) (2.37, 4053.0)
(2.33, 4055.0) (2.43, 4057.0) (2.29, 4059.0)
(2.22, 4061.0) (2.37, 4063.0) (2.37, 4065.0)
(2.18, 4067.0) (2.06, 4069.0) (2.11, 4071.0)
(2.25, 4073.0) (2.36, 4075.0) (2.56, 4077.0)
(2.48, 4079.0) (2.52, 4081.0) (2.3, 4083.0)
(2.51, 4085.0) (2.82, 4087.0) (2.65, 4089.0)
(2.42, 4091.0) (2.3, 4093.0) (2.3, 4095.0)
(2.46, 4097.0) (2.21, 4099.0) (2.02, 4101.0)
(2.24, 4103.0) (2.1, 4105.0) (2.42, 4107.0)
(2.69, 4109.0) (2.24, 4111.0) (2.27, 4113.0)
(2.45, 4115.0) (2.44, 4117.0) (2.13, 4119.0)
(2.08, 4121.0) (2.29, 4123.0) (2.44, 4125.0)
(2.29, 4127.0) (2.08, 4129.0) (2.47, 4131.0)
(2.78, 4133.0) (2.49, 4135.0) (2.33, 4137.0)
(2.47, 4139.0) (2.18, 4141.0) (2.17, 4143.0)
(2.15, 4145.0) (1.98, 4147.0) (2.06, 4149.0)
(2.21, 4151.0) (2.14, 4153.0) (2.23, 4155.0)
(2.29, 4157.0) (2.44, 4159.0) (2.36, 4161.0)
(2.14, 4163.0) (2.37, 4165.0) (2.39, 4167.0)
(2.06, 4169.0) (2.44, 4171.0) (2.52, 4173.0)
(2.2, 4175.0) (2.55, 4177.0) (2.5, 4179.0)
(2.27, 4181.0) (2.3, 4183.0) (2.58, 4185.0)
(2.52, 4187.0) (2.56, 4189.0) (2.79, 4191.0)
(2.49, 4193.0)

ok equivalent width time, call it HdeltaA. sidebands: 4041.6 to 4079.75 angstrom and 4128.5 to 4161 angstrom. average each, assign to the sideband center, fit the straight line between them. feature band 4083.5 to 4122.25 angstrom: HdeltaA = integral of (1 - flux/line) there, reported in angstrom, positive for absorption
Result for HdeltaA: -0.8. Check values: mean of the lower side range 2.33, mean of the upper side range 2.28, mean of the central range 2.35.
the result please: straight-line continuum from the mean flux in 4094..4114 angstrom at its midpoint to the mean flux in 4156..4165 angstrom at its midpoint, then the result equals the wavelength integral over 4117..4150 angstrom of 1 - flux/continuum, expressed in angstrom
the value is 0.4 angstrom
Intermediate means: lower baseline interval 2.29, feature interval 2.28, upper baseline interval 2.31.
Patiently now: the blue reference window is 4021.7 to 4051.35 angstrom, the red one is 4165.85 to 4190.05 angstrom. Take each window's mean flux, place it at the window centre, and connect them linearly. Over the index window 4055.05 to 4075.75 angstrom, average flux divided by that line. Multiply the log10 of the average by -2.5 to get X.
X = 0.06 mag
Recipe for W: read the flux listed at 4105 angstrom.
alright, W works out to 2.1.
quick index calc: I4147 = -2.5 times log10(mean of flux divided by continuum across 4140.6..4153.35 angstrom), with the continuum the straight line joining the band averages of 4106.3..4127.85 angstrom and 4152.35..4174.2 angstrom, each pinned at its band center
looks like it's 0.096 mag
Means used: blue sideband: 2.34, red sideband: 2.31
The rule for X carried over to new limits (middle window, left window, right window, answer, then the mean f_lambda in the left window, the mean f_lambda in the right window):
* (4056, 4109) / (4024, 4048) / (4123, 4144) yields 0.012 mag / 2.39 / 2.37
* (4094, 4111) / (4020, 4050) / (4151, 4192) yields 0.039 mag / 2.39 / 2.38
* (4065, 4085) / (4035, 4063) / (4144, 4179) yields 0.020 mag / 2.4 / 2.27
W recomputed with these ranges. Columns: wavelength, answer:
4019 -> 2.53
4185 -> 2.58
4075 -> 2.36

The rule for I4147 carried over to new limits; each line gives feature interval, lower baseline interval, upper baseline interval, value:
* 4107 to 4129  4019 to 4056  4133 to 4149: -0.01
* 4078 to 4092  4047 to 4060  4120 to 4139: -0.07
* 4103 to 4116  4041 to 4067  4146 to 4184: -0.01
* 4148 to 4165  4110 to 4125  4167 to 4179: 0.05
